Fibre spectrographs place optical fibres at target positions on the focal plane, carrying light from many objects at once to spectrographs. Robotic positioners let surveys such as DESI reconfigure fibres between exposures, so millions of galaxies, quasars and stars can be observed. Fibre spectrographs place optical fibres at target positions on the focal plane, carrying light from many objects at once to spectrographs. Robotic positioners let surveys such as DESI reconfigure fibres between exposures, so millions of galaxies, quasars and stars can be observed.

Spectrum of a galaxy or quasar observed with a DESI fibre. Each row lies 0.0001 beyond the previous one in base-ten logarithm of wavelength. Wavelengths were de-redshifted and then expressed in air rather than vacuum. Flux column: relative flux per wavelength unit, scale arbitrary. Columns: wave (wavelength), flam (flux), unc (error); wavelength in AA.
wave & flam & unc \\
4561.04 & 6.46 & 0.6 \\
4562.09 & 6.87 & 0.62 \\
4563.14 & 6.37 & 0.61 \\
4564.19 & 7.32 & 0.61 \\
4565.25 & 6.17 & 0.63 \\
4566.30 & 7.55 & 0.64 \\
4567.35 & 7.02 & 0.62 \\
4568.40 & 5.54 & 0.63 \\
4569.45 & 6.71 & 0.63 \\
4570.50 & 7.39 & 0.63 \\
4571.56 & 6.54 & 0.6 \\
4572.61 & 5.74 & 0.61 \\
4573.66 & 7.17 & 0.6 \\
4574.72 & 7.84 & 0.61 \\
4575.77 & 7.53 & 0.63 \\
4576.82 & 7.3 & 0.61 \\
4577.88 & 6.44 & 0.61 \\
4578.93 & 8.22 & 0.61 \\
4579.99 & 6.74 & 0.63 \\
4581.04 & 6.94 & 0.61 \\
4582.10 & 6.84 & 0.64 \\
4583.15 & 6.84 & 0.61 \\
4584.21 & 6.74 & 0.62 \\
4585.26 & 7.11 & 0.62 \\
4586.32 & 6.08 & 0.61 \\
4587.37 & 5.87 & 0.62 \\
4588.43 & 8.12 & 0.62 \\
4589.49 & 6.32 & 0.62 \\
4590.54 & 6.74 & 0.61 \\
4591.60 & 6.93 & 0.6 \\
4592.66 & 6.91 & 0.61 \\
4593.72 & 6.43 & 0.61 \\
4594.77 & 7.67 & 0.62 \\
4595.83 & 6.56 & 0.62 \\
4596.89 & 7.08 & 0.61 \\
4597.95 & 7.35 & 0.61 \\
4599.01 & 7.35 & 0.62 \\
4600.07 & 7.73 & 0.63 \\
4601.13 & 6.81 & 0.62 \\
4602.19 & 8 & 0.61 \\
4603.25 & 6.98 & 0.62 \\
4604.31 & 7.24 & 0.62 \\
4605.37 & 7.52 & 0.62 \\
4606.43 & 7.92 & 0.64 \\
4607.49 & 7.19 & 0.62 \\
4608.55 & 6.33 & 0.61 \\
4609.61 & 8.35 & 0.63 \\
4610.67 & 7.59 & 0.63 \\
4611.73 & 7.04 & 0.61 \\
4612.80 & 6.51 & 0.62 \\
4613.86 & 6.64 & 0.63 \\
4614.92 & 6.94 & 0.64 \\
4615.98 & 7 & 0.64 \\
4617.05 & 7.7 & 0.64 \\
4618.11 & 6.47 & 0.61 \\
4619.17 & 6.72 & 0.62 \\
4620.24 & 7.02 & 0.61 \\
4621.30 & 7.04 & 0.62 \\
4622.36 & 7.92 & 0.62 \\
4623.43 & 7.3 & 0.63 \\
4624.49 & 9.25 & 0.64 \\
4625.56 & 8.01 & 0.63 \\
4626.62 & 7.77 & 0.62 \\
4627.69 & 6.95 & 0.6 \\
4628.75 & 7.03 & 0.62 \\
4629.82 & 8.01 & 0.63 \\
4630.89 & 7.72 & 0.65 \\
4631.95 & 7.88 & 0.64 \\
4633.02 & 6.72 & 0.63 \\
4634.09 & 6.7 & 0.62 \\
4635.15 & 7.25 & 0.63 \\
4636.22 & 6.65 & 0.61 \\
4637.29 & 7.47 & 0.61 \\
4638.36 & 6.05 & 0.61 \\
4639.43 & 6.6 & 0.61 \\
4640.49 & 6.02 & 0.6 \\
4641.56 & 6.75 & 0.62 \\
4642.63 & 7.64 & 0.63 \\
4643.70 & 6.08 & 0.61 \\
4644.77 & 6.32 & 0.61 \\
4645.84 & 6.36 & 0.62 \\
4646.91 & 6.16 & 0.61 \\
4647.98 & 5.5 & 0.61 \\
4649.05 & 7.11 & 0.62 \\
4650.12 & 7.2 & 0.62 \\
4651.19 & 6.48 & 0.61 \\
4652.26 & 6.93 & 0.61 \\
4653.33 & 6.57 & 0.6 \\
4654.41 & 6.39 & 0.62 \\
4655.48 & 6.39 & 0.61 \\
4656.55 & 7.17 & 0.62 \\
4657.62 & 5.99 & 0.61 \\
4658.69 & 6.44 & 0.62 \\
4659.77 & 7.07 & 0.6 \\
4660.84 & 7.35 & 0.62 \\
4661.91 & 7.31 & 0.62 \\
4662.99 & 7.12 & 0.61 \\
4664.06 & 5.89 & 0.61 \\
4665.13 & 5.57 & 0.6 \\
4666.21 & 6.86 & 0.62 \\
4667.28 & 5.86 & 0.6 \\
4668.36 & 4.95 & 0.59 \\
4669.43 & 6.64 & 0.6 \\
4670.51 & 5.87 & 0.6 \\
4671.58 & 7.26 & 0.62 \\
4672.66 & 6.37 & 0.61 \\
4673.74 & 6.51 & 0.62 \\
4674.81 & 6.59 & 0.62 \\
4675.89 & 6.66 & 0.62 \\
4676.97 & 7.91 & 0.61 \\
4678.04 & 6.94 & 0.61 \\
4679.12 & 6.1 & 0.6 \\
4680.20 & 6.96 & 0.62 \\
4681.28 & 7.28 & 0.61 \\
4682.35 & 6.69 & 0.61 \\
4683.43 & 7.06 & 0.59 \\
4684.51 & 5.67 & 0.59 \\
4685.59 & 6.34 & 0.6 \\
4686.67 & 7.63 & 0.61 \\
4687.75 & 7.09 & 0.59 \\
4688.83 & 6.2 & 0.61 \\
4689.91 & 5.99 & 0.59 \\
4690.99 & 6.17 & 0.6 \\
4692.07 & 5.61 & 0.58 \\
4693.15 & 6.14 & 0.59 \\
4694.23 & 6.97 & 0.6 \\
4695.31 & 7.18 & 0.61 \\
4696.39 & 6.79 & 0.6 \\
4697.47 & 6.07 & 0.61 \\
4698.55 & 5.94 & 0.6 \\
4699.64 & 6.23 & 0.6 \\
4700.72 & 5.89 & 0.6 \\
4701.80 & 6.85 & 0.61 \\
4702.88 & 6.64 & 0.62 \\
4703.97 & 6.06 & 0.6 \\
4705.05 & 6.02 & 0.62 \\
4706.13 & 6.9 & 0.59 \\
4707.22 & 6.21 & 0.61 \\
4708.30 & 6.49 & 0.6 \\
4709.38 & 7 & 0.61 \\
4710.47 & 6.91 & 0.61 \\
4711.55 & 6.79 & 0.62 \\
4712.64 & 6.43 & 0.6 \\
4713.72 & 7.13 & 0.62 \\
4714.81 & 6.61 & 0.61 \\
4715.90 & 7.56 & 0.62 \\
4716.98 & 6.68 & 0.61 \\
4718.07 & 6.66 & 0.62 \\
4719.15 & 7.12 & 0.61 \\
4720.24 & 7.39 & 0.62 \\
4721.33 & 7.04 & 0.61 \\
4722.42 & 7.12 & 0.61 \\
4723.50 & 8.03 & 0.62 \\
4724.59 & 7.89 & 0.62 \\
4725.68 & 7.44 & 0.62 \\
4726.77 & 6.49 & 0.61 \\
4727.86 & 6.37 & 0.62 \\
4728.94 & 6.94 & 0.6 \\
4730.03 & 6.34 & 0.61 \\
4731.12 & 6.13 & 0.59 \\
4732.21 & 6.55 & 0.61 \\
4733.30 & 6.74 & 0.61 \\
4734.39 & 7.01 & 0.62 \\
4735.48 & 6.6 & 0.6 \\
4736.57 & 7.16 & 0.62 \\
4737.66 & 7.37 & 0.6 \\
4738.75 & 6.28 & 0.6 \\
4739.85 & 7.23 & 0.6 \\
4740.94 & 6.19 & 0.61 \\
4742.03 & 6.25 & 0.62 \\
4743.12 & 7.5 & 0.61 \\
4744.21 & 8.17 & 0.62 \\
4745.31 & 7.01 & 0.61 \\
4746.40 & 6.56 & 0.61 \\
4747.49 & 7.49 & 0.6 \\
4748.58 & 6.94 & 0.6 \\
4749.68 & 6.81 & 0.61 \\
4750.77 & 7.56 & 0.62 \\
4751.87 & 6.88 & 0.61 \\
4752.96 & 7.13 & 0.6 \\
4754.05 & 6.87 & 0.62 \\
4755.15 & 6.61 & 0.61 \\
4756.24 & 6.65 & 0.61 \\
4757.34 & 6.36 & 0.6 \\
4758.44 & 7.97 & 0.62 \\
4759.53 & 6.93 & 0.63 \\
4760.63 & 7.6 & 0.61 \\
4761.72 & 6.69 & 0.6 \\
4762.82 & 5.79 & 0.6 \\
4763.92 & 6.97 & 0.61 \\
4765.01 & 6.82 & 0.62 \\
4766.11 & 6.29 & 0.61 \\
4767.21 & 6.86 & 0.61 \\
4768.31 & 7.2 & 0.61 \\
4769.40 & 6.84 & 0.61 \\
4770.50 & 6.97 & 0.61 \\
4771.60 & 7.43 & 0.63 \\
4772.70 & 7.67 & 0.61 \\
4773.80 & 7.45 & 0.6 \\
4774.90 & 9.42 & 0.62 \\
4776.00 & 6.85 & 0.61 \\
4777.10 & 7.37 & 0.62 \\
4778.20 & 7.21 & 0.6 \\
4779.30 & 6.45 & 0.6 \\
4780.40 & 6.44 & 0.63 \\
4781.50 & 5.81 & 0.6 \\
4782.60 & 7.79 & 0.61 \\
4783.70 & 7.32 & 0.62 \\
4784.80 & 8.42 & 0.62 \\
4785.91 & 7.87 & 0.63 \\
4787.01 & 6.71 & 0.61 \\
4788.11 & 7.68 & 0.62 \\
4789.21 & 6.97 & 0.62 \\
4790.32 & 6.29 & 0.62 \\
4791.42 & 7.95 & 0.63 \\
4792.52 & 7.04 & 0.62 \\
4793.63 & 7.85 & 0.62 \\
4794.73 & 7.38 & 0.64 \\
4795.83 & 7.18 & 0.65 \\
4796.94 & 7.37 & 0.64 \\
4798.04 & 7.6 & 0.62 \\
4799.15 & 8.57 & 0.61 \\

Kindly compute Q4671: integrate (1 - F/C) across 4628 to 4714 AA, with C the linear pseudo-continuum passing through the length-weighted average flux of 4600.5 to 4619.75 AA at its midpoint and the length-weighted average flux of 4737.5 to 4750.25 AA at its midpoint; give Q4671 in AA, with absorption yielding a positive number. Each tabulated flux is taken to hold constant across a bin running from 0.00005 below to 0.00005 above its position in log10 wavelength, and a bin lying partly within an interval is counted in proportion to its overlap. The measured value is 5.6 AA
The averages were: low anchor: 7.17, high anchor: 6.97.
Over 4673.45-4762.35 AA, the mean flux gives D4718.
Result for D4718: 6.79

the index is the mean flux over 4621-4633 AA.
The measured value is 7.69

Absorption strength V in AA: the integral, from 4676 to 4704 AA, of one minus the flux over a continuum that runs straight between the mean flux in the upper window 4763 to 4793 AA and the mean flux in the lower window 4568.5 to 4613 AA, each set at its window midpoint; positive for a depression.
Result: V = 2.2 AA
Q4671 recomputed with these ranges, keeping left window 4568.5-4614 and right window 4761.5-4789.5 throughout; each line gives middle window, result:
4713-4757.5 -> 1.02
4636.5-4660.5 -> 1.66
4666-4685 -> 1.40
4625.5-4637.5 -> -0.43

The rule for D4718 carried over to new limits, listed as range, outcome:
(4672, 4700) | 6.58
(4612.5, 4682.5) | 6.83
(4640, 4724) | 6.61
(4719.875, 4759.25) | 6.97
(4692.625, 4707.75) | 6.42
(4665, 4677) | 6.38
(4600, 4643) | 7.22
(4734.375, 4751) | 7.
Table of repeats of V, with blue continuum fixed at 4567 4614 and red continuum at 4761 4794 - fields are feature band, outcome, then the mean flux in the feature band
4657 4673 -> 1.4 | 6.44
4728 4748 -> 0.8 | 6.85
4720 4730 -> 0.0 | 7.14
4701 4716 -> 1.0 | 6.65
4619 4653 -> 0.2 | 7.02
